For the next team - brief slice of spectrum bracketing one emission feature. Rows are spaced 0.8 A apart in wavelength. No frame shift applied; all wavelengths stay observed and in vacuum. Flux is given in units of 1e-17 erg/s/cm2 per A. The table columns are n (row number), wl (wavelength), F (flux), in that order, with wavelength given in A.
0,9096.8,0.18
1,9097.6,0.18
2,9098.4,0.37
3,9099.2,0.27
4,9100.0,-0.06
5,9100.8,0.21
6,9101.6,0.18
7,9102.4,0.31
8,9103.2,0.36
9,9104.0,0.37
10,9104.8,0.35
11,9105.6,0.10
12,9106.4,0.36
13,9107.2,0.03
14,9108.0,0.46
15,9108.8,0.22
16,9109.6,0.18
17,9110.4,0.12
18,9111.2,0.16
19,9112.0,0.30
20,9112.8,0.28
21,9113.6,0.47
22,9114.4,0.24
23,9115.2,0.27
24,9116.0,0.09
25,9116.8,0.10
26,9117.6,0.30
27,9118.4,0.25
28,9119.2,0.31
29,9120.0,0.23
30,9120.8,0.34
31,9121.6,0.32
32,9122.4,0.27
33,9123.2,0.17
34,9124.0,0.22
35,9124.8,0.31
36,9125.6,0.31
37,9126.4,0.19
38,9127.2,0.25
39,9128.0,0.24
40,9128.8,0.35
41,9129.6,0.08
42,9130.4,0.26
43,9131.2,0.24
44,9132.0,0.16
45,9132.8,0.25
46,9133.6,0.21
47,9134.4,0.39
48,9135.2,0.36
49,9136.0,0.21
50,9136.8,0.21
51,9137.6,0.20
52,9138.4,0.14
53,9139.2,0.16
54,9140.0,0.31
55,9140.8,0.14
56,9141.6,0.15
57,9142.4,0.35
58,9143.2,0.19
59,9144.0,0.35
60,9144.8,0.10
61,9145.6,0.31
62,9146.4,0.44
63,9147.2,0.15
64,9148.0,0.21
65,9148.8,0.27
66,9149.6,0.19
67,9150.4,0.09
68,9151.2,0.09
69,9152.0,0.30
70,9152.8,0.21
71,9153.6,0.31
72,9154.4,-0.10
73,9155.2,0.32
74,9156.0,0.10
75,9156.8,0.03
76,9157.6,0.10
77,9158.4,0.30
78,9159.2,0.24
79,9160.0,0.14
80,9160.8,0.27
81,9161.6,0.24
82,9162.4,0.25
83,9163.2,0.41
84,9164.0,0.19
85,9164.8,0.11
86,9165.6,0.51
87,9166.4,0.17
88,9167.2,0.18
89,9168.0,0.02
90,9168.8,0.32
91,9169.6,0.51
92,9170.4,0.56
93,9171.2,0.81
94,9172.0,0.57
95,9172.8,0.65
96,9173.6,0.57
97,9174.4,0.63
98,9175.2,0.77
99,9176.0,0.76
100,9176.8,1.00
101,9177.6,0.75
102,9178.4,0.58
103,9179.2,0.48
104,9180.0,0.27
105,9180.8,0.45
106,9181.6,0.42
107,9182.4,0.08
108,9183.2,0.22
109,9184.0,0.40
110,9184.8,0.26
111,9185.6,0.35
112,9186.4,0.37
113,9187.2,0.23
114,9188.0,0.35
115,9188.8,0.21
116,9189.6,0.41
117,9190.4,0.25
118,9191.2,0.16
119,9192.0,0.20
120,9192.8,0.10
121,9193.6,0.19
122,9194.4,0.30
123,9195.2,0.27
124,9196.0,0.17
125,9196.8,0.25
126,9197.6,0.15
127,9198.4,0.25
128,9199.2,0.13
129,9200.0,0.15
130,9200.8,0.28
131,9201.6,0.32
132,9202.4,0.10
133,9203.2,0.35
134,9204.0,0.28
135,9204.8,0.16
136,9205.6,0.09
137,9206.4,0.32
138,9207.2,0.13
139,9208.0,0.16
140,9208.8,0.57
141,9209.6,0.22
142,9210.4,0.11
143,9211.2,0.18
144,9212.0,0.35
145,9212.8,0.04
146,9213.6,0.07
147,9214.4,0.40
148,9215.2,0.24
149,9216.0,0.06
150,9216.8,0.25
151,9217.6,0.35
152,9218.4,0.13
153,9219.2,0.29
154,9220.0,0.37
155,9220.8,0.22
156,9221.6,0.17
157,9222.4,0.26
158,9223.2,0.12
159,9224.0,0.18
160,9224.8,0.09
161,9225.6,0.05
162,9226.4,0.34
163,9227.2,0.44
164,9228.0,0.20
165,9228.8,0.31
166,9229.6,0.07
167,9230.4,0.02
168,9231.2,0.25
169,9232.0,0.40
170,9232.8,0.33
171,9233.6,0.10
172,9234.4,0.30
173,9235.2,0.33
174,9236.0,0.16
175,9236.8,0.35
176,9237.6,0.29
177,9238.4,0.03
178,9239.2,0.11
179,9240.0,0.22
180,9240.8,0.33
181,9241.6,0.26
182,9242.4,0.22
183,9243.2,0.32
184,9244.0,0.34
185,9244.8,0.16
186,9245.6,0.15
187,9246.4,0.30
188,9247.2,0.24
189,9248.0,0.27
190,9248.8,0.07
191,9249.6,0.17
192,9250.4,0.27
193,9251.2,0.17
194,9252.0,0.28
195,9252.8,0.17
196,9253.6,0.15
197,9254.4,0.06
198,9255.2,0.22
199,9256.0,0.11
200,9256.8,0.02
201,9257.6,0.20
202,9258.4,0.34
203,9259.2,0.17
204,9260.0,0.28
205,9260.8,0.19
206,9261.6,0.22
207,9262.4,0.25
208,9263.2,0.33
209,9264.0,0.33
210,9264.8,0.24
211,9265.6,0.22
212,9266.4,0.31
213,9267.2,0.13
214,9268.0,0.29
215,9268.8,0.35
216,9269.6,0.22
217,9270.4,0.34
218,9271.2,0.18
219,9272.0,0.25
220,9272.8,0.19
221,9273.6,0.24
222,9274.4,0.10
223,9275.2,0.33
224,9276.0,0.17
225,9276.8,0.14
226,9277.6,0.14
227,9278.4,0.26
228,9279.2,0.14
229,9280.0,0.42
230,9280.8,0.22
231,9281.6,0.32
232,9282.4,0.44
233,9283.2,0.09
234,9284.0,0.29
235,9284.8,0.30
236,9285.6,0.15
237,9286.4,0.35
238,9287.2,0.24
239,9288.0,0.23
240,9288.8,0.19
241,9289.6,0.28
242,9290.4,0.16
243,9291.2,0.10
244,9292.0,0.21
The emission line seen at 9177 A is [O III] 5007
